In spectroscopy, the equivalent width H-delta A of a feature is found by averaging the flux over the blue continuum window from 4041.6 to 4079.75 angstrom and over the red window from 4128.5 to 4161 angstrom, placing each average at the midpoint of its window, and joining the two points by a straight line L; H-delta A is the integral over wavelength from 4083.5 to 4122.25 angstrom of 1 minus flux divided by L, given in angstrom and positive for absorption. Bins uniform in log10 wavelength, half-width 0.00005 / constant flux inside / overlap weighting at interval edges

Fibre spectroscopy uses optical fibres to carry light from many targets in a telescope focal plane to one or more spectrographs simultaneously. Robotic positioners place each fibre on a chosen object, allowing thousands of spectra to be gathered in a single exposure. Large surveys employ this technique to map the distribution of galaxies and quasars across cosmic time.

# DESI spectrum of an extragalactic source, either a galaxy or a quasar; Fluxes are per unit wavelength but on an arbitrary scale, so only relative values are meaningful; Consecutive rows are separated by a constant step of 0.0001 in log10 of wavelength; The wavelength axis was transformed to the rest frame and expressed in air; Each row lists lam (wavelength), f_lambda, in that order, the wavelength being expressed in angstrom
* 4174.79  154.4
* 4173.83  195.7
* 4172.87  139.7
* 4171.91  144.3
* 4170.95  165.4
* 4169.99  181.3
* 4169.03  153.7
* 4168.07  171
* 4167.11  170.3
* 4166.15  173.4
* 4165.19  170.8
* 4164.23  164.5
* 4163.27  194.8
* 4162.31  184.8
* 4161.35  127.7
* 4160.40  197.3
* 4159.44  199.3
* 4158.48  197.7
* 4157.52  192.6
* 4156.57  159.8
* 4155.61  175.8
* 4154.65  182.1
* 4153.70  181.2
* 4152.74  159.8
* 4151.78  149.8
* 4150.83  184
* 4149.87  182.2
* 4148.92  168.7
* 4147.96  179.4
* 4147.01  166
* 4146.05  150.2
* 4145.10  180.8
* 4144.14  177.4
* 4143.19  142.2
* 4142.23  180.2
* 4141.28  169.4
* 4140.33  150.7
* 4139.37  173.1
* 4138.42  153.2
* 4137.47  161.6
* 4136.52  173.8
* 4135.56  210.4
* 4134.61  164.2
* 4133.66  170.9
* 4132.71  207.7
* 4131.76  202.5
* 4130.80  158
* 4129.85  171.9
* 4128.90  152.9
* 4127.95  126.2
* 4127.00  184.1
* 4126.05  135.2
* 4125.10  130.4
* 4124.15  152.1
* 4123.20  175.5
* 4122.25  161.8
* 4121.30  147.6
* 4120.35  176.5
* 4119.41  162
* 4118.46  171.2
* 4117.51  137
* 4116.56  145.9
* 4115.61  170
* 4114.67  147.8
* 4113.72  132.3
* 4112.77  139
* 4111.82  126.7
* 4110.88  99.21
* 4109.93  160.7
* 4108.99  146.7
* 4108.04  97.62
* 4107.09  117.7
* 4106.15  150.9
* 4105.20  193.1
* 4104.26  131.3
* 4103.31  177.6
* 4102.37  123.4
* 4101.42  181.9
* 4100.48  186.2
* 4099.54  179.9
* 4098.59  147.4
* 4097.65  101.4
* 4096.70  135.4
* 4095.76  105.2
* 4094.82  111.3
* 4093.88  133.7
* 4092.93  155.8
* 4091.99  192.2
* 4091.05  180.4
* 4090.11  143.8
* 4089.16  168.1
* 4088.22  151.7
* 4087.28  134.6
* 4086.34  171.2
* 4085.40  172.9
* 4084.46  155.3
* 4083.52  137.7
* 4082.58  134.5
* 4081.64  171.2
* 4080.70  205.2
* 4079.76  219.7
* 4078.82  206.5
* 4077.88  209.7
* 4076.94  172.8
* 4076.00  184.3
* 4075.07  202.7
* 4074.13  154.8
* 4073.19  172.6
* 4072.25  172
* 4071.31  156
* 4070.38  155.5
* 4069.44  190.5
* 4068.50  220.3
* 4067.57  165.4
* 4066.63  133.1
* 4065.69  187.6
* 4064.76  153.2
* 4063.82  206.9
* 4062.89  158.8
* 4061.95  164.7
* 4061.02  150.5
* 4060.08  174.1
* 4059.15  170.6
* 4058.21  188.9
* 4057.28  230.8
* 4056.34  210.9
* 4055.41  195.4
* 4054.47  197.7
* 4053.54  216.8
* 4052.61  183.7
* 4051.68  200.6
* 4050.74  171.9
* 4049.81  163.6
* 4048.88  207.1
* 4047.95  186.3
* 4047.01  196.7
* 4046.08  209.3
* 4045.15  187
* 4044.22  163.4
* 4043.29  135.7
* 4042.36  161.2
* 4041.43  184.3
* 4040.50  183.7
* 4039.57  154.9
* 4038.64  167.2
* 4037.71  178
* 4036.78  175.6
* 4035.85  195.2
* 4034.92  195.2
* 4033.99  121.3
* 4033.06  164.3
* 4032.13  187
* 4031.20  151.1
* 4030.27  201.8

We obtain 6.3 angstrom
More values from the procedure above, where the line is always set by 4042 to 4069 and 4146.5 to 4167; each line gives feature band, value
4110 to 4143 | 3.4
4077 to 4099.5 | 2.7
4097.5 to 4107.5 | 1.3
